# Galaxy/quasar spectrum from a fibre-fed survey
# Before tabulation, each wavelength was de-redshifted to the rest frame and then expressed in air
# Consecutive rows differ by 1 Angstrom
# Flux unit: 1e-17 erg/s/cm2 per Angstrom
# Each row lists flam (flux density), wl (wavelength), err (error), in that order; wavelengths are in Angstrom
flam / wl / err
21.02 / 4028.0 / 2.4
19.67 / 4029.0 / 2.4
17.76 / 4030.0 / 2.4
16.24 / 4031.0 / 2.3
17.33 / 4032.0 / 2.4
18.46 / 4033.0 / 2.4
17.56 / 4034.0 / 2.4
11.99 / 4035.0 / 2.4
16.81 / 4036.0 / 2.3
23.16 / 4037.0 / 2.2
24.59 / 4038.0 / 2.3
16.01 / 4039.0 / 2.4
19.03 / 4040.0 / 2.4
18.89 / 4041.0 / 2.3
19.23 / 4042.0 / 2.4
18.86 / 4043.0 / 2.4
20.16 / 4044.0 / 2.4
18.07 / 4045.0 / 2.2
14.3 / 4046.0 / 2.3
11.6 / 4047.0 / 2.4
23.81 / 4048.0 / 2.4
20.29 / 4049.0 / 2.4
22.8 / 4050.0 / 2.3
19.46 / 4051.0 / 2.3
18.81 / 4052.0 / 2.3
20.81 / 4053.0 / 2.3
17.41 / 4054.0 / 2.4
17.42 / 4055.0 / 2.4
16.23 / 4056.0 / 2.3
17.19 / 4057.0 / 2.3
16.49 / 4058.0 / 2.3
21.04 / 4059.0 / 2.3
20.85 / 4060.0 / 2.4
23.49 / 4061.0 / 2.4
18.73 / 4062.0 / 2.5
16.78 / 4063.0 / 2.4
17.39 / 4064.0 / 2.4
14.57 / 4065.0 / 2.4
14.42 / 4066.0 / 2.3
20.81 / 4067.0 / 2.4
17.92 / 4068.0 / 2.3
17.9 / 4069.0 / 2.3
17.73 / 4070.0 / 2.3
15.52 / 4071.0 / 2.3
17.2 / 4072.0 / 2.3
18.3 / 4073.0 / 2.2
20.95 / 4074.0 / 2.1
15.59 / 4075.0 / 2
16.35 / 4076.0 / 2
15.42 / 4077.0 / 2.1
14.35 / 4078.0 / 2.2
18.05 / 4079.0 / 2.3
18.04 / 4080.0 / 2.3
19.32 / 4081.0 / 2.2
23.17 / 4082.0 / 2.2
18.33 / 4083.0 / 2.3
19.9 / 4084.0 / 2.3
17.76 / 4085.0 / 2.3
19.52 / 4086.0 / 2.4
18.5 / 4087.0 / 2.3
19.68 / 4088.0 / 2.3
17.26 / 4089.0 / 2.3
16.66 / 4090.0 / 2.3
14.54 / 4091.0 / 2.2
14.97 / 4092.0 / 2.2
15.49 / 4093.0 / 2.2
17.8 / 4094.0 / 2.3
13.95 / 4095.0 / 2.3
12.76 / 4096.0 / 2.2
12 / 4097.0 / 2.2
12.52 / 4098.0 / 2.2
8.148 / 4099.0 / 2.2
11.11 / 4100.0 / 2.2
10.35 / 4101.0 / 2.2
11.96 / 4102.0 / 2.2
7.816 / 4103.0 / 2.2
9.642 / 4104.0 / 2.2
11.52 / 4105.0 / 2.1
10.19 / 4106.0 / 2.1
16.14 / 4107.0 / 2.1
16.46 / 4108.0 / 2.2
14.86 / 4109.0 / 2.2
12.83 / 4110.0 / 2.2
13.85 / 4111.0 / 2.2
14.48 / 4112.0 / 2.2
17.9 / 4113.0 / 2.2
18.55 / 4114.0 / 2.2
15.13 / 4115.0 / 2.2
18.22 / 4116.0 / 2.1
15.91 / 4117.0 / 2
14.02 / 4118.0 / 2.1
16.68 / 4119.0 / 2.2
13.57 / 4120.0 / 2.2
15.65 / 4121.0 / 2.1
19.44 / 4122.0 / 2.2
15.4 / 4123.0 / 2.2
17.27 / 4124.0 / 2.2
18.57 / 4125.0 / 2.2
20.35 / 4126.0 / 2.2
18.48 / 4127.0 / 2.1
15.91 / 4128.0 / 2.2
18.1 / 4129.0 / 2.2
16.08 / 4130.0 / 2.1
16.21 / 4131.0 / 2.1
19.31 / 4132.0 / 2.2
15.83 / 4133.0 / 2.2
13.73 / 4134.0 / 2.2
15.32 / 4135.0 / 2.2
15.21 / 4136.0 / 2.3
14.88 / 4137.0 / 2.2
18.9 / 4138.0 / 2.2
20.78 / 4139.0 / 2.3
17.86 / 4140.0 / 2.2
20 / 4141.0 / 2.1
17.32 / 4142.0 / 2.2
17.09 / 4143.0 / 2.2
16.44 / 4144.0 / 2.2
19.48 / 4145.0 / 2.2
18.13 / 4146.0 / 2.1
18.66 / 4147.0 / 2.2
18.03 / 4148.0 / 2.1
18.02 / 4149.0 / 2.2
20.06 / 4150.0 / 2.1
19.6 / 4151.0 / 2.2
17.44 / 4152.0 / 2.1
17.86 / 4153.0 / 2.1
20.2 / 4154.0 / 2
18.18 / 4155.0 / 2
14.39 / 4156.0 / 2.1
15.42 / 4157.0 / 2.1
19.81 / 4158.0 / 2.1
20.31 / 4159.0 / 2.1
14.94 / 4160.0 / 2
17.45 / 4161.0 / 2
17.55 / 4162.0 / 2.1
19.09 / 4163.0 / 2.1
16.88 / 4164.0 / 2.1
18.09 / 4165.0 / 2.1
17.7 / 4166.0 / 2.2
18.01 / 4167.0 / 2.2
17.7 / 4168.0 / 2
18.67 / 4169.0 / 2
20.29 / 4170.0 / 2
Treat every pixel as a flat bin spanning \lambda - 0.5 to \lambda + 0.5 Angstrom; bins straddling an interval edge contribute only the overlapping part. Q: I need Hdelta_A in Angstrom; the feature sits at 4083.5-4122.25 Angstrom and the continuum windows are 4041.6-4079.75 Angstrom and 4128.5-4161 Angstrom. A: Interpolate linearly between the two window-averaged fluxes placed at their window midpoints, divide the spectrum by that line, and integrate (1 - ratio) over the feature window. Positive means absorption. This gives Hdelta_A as 6.6 Angstrom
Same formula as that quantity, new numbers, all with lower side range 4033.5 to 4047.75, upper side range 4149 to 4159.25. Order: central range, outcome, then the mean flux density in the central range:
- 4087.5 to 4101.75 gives 3.2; 14.1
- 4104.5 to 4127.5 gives 2.9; 15.9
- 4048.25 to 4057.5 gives -0.5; 19.1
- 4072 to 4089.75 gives -0.1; 18.2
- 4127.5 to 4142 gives 1.0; 17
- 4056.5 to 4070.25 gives -0.2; 18.2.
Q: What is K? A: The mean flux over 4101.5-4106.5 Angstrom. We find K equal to 10.2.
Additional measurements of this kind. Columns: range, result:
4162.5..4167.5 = 18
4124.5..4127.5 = 19.1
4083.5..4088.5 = 19.1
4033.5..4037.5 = 17.4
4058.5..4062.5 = 21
